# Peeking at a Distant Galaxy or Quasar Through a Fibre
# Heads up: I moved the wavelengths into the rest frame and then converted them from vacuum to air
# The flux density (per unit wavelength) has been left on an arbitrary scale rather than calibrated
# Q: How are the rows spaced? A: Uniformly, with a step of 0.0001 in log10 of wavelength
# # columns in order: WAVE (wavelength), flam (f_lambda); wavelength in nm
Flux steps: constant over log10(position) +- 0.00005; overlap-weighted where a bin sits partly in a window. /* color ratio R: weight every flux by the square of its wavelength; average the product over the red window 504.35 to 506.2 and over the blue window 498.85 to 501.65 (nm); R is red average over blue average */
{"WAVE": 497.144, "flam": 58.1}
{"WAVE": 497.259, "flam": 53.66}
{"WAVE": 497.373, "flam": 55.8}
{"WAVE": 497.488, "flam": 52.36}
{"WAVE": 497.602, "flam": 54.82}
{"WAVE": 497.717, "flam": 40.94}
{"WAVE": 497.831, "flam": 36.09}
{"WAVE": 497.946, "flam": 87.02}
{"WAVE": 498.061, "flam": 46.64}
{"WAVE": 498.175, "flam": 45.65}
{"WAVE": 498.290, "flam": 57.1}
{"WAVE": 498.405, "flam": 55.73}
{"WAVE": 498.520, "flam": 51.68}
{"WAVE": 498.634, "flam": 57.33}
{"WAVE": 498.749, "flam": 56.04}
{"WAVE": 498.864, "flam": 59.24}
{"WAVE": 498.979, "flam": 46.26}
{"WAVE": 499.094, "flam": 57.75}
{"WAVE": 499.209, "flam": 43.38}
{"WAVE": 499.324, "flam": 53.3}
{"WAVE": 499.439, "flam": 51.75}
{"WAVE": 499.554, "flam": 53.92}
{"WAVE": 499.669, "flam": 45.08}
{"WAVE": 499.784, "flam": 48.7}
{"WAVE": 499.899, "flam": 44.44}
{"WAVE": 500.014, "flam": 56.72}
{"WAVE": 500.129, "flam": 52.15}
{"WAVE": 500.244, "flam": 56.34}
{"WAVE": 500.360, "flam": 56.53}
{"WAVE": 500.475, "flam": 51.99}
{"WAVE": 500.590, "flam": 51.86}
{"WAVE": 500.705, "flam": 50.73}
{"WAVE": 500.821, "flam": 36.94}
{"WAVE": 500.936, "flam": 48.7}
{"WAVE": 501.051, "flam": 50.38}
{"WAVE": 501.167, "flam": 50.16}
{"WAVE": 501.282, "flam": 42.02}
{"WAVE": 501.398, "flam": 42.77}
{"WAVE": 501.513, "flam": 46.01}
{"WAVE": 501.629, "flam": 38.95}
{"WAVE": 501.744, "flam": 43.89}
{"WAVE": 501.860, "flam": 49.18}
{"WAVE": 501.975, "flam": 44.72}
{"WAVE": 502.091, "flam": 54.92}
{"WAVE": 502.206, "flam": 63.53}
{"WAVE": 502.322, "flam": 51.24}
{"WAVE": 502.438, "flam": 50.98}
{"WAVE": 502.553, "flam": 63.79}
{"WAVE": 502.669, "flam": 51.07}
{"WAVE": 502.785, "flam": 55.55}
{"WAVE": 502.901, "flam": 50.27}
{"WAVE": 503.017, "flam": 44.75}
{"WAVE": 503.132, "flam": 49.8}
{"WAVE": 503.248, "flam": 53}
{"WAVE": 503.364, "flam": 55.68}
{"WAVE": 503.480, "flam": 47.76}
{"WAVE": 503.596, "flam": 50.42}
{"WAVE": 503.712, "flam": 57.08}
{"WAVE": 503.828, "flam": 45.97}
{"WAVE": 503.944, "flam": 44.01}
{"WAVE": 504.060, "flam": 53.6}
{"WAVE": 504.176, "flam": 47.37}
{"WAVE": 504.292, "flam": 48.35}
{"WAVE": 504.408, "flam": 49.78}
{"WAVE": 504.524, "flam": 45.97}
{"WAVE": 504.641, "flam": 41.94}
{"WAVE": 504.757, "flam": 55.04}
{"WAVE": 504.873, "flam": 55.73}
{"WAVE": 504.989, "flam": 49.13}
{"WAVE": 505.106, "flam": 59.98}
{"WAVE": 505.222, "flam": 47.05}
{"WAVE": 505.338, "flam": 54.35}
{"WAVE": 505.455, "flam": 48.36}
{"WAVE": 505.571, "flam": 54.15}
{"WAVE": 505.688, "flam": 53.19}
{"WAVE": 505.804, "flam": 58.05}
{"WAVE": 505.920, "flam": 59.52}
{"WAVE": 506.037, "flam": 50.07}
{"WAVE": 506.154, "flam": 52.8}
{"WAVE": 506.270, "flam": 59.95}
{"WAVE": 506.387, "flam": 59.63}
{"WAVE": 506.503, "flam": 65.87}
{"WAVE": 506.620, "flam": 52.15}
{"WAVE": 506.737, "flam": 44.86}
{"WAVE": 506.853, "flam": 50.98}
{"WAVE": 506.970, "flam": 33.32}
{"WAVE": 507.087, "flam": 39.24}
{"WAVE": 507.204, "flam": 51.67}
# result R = 1.1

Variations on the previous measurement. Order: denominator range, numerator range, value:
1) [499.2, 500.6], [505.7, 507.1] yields 1.05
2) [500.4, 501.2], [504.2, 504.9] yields 1.02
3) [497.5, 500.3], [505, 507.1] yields 1.03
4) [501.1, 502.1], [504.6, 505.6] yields 1.16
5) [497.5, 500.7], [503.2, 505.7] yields 0.99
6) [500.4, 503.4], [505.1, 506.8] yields 1.11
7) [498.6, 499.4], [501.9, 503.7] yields 1.01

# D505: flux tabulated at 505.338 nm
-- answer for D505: 54.35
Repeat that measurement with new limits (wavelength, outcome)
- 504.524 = 45.97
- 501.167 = 50.16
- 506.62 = 52.15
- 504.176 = 47.37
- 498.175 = 45.65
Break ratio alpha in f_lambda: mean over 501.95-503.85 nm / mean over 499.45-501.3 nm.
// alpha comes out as 1.05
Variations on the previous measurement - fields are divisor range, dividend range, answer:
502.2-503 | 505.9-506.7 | 1.05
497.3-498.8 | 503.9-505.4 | 0.94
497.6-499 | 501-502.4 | 0.90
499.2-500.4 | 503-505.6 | 0.98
